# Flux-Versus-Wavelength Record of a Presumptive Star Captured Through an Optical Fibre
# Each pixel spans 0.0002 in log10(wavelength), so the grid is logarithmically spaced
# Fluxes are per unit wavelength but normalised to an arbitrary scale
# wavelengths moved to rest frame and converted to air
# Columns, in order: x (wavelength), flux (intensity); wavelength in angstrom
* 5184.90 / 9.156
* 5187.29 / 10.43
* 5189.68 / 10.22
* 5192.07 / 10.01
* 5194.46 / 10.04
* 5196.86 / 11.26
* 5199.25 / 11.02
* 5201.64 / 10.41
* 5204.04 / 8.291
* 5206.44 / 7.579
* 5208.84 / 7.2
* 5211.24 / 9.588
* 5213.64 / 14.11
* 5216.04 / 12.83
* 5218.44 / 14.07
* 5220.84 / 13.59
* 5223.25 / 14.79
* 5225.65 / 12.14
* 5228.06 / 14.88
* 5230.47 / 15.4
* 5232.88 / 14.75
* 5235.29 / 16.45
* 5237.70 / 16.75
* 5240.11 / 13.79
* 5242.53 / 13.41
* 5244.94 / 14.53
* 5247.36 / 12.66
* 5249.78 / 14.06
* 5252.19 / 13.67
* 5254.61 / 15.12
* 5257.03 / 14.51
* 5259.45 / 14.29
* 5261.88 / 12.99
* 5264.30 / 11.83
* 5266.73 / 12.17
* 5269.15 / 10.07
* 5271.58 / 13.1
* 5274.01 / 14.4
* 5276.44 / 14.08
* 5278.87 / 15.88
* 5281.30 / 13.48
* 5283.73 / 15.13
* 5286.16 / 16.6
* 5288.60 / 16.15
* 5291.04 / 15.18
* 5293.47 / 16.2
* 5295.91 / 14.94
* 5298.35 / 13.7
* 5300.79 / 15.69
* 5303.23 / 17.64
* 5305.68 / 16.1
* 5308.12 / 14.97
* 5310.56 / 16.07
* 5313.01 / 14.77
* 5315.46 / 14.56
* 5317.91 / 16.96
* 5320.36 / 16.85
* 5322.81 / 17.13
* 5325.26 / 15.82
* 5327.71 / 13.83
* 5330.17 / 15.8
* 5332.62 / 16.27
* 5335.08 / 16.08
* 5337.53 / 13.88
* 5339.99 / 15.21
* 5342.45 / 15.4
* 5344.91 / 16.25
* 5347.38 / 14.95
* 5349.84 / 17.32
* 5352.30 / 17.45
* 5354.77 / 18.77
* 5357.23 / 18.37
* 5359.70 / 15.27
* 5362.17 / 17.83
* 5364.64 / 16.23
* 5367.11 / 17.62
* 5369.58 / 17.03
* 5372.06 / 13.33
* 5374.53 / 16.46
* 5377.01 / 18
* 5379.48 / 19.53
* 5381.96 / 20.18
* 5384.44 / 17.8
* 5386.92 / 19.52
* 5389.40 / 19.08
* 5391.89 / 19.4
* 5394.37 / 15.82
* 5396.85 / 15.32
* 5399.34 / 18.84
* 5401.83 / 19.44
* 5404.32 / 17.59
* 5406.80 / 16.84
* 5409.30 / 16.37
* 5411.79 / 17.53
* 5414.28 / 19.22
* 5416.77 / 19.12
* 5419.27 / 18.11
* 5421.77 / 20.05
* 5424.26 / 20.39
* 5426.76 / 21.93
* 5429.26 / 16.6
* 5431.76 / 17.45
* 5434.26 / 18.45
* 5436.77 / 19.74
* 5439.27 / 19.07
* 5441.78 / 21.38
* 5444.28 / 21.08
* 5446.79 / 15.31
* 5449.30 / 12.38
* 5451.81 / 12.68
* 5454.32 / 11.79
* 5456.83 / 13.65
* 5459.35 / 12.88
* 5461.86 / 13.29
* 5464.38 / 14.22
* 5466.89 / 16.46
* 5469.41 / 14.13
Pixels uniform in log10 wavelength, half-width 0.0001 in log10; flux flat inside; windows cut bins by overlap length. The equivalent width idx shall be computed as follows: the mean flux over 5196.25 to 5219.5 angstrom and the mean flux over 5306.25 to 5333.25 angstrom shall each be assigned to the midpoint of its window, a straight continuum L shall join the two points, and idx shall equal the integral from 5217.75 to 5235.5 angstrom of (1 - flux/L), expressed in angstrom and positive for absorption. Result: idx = -4.6 angstrom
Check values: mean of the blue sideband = 10.6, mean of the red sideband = 15.7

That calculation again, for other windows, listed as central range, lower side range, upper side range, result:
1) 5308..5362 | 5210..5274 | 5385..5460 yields -1.21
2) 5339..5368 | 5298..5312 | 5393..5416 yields -0.16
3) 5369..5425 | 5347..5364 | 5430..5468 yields -4.60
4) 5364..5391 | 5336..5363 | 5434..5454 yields -1.82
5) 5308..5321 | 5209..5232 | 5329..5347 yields -0.55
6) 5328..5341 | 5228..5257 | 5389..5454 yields 0.78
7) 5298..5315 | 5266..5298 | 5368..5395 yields -0.37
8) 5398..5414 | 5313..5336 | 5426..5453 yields -0.59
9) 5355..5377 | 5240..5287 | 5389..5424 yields 0.21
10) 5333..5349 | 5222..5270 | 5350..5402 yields 1.20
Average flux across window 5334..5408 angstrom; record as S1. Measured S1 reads 17.2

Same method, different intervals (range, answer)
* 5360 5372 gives 16.6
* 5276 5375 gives 15.9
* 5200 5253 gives 12.9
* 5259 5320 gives 14.7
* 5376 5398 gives 18.3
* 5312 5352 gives 15.7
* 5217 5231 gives 14.1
